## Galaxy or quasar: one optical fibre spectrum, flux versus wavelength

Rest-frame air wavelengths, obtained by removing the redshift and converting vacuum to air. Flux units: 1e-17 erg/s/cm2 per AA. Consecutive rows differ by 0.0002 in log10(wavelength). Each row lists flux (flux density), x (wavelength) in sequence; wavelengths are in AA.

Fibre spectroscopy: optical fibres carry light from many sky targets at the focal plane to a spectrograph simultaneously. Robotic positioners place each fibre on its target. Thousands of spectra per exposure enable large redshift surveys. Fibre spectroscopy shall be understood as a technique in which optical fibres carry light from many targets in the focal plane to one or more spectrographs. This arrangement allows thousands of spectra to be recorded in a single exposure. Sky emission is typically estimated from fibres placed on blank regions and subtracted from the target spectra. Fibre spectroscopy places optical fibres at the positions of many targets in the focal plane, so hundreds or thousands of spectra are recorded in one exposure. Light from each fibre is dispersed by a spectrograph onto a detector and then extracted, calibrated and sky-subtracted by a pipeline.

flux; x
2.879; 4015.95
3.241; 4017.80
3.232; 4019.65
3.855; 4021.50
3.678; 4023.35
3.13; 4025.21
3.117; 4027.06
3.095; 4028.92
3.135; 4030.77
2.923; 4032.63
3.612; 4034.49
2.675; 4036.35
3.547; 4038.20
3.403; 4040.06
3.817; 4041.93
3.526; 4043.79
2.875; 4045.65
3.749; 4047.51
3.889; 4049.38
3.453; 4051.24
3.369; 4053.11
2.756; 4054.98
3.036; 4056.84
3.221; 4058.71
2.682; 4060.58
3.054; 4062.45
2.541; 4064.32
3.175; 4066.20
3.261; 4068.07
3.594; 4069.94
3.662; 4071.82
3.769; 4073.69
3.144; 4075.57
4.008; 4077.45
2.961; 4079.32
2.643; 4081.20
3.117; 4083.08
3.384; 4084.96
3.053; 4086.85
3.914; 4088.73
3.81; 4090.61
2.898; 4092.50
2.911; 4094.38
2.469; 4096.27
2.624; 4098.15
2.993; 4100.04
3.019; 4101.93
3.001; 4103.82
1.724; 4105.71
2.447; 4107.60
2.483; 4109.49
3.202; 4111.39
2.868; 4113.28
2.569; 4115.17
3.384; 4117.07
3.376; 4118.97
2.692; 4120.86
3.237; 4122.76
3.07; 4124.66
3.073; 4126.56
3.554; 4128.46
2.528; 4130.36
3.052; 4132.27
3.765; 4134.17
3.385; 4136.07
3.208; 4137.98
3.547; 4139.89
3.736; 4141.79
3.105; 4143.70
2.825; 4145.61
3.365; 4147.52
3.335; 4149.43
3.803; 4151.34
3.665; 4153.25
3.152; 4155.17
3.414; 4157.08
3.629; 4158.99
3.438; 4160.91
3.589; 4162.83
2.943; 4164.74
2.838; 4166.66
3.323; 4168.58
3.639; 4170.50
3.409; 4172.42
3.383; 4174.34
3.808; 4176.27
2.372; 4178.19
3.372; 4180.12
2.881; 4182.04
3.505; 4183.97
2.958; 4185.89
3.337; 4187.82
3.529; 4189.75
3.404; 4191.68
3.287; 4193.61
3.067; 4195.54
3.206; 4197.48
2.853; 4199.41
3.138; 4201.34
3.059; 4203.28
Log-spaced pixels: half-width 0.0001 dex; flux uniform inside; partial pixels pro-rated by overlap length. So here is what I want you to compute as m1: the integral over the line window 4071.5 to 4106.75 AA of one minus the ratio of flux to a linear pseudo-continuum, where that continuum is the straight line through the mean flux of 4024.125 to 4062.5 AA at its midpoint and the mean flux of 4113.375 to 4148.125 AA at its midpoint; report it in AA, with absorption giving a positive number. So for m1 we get 1.3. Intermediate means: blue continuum 3.25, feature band 3.1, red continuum 3.18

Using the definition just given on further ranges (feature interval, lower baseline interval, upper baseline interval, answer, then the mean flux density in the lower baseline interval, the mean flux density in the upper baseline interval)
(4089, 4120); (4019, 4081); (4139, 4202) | 3.9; 3.29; 3.3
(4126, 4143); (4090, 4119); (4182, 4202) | -2.0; 2.83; 3.21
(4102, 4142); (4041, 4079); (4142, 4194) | 3.5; 3.32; 3.31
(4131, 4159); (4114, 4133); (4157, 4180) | -1.8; 3.05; 3.31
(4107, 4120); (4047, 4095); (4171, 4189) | 1.4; 3.27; 3.24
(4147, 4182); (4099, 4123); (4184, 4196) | -2.3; 2.83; 3.29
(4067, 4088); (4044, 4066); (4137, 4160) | -0.7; 3.16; 3.4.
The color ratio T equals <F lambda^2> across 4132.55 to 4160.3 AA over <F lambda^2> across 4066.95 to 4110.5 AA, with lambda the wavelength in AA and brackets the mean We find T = 1.14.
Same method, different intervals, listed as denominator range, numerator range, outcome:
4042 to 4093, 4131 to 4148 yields 1.04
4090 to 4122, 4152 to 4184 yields 1.20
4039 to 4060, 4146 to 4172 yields 1.06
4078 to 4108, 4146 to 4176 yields 1.19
